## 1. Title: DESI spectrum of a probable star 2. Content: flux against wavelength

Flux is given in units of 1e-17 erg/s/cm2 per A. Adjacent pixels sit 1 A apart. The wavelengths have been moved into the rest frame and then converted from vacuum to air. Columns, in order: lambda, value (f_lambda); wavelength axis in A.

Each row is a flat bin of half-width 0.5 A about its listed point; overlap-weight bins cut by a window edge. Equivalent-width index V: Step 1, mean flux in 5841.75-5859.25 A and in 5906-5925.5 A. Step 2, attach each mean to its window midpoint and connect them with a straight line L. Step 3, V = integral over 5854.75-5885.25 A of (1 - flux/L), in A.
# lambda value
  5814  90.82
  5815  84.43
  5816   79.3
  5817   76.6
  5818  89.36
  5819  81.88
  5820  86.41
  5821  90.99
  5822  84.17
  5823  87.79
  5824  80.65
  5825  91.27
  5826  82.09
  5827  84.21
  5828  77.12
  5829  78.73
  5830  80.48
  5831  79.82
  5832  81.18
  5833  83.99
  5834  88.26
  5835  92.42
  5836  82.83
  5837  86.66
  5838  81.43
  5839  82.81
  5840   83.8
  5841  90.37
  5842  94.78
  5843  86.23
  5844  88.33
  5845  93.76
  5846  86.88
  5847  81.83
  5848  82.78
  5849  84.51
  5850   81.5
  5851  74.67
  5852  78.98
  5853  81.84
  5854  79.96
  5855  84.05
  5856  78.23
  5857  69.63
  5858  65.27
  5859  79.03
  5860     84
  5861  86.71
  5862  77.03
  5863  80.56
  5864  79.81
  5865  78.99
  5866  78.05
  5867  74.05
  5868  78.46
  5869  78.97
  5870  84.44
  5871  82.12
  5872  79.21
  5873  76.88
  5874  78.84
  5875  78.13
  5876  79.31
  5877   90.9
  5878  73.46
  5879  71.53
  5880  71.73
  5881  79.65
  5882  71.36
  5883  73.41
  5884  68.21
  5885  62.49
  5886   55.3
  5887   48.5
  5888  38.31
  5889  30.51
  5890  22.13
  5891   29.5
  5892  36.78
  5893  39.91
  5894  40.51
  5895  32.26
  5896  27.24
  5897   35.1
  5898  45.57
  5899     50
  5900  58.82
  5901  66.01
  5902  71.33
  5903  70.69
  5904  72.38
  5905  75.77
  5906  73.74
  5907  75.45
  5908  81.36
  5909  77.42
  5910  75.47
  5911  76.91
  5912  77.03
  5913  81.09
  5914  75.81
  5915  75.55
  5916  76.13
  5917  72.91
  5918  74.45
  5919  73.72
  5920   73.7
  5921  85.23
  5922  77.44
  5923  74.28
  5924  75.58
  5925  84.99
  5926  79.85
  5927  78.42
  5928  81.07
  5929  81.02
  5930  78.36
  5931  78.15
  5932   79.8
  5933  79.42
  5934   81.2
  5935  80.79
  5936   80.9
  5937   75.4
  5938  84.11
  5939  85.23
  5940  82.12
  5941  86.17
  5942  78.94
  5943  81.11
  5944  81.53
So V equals 1.1 A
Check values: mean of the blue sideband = 81.6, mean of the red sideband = 77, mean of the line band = 77.3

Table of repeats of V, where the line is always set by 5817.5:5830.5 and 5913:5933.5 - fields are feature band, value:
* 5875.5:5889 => 2.33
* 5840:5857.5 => -0.16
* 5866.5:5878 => 0.19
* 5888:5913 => 7.30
